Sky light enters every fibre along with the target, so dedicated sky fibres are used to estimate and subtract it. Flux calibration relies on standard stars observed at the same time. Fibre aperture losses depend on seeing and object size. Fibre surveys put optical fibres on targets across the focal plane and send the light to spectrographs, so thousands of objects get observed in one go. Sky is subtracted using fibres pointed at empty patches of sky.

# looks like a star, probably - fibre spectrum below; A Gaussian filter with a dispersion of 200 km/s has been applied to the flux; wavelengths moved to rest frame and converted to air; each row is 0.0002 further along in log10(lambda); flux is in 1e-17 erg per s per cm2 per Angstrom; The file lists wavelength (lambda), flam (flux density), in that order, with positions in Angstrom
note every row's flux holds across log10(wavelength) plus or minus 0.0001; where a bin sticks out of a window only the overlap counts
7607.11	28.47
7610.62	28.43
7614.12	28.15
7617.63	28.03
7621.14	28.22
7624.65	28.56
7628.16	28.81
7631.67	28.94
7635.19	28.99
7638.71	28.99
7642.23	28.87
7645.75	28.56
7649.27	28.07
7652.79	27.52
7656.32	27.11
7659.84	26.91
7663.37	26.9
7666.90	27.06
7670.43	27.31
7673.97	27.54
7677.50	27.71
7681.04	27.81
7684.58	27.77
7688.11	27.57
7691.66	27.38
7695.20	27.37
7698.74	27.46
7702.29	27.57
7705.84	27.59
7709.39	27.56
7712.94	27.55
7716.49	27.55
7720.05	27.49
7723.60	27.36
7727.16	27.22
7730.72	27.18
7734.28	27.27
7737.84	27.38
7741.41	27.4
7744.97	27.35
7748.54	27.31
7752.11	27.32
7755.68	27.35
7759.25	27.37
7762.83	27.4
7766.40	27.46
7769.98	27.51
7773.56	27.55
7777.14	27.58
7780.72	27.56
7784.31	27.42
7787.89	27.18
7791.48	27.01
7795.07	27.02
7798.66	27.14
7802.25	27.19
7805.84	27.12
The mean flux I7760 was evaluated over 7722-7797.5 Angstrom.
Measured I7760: 27.3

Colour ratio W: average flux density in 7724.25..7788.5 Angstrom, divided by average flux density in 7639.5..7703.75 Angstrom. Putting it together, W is 0.99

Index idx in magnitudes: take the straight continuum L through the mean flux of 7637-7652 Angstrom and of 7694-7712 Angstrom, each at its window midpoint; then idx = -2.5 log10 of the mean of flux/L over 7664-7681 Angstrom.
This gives 0.03 mag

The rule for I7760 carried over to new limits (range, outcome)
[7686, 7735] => 27.4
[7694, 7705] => 27.5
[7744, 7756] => 27.3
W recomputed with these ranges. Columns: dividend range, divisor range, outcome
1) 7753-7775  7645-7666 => 1.00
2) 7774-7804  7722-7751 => 1.00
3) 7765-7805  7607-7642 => 0.96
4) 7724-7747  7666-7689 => 0.99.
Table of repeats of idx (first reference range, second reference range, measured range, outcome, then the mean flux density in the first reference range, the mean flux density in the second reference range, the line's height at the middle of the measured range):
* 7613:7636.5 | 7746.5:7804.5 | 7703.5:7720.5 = 0.01 mag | 28.5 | 27.3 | 27.8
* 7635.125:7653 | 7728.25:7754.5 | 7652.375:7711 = 0.03 mag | 28.5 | 27.3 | 28.1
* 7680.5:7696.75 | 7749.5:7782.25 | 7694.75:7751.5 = 0.00 mag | 27.6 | 27.5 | 27.5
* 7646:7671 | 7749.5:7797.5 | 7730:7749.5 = 0.00 mag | 27.4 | 27.4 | 27.4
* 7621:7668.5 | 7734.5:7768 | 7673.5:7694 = 0.01 mag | 28.1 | 27.4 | 27.8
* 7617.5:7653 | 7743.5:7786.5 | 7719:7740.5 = 0.02 mag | 28.6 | 27.4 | 27.7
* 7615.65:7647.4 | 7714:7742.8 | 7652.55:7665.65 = 0.05 mag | 28.7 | 27.4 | 28.3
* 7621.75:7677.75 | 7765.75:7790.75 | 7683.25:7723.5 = 0.01 mag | 28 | 27.4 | 27.8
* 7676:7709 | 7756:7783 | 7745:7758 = 0.01 mag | 27.6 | 27.5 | 27.5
